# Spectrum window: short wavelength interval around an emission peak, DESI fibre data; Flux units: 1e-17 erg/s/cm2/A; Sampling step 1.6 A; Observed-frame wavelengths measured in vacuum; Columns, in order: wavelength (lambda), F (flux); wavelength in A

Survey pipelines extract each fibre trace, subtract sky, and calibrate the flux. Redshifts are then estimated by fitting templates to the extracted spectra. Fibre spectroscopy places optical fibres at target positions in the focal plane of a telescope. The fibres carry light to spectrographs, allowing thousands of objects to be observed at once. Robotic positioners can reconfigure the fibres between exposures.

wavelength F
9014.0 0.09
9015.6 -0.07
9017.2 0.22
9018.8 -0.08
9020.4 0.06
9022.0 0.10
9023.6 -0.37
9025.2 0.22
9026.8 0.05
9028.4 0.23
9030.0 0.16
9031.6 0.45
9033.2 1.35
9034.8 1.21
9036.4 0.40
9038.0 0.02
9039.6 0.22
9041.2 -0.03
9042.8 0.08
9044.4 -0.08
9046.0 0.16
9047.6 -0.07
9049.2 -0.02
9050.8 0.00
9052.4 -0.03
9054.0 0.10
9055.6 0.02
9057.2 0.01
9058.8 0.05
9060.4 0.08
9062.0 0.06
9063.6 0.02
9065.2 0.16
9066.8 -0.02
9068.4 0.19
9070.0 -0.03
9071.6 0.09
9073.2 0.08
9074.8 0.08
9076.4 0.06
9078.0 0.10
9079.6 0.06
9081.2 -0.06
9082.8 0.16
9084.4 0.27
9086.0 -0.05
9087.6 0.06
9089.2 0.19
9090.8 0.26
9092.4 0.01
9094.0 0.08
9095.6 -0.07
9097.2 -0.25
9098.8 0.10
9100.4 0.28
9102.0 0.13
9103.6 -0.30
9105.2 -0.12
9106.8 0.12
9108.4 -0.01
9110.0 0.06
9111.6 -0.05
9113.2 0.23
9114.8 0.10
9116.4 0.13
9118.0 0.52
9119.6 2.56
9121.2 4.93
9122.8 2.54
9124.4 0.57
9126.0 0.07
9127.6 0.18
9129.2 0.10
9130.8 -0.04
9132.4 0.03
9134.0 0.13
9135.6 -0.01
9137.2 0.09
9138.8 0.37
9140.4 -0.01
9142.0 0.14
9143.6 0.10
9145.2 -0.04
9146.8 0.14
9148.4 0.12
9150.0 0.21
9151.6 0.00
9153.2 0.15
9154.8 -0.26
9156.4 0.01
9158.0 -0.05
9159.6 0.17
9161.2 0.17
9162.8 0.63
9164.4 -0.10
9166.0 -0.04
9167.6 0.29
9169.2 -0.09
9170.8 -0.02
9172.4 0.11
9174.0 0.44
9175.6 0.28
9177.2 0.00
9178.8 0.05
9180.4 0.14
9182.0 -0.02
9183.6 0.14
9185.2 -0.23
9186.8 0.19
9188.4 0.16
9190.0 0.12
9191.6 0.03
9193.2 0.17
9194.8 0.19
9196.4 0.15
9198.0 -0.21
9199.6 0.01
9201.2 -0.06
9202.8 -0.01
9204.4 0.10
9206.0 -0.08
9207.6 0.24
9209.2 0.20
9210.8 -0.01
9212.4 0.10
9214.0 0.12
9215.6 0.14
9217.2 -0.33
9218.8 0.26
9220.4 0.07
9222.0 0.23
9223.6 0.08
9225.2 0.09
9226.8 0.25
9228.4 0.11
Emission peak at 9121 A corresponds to [O III]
